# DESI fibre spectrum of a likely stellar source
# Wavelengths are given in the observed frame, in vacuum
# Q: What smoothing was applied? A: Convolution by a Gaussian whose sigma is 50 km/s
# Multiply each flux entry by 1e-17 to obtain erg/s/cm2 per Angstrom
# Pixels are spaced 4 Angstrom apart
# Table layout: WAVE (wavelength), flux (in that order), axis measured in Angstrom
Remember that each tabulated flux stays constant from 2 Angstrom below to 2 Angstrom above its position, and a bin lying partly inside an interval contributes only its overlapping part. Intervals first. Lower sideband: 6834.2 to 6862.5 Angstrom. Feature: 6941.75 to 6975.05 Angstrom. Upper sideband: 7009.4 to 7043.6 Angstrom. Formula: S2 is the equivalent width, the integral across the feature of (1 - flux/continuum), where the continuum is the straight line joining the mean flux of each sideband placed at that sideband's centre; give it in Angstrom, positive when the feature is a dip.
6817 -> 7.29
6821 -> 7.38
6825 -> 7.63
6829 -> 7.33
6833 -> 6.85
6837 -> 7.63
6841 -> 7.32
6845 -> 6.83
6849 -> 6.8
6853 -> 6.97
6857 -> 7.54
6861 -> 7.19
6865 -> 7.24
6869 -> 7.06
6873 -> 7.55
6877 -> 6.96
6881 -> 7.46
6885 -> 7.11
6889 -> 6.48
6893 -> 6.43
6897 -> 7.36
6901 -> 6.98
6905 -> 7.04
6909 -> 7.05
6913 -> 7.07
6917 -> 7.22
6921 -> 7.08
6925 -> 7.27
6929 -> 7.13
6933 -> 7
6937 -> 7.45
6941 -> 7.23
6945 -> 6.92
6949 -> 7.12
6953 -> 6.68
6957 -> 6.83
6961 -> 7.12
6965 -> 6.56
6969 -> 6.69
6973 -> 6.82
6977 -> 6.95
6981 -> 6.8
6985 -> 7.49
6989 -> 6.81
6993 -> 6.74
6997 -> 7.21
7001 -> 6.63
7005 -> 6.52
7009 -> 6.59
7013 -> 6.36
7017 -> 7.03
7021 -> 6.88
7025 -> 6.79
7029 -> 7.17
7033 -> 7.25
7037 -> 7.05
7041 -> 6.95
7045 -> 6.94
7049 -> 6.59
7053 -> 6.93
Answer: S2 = 0.8 Angstrom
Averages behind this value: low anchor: 7.17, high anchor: 6.92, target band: 6.86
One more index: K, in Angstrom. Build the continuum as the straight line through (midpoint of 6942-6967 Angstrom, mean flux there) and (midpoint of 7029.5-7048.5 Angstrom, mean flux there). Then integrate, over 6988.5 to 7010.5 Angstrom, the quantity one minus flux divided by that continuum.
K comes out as 0.7 Angstrom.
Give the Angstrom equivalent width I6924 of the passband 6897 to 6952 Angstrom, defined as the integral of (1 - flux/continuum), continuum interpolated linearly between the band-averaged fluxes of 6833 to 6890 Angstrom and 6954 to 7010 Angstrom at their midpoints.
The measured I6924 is -1.0 Angstrom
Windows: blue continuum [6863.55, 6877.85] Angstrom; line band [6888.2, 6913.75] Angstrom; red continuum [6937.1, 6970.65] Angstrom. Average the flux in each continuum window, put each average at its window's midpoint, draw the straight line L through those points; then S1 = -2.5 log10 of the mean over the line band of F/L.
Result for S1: 0.03 mag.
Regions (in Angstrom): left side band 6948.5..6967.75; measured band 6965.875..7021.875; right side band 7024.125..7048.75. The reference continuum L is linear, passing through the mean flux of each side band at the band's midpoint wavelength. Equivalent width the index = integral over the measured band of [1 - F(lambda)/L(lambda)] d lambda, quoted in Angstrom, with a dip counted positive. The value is 0.8 Angstrom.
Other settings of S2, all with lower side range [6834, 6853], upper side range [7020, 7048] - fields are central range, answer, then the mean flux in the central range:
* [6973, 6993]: 0.2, 6.97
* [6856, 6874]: -0.5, 7.29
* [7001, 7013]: 0.8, 6.53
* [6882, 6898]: 0.5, 6.85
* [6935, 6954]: -0.1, 7.1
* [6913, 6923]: -0.1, 7.13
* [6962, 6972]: 0.5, 6.69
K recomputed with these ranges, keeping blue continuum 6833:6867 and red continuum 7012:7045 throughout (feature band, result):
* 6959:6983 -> 0.68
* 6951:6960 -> 0.31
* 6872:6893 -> 0.31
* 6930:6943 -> -0.28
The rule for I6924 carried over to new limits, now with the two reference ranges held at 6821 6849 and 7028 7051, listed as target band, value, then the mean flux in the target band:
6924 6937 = -0.1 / 7.17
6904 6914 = 0.1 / 7.05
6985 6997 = 0.1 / 6.97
